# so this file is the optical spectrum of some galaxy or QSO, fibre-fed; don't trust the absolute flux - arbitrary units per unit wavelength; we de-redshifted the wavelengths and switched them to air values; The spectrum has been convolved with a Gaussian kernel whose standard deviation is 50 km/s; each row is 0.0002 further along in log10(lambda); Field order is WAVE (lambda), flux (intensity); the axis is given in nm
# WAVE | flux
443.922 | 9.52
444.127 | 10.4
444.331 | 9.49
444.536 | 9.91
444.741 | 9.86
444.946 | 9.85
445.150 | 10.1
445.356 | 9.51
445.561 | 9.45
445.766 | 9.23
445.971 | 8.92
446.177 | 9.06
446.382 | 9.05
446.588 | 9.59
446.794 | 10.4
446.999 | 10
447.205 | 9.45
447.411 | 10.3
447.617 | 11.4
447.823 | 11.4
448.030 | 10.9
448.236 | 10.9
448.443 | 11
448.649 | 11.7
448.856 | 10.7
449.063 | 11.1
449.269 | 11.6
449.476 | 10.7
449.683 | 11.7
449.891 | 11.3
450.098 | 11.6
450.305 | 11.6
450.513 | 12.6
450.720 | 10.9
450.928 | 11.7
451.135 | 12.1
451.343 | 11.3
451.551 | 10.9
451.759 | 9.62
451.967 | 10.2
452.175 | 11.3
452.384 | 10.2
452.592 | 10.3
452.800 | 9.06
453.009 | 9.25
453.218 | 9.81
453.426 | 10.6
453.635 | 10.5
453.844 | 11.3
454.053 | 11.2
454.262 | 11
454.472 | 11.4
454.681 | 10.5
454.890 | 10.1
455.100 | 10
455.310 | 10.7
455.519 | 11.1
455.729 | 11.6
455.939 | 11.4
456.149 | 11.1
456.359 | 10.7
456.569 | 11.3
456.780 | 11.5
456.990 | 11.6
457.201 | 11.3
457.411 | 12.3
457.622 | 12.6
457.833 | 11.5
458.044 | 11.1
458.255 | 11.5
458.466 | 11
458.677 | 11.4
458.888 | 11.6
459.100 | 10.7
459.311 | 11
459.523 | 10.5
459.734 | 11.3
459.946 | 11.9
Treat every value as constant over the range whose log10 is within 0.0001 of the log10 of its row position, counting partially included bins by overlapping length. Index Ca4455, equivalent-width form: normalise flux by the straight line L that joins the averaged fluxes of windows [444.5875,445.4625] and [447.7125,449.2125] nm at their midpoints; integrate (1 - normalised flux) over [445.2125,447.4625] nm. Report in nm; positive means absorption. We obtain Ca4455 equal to 0.17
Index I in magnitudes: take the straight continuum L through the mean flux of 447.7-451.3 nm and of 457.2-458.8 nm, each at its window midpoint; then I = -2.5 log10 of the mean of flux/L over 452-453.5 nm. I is 0.14 mag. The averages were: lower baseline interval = 11.4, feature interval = 10.1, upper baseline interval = 11.6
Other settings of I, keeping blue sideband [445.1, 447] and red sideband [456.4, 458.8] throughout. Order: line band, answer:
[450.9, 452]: -0.054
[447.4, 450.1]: -0.124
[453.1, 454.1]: 0.019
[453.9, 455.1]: 0.020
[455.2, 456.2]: 0.002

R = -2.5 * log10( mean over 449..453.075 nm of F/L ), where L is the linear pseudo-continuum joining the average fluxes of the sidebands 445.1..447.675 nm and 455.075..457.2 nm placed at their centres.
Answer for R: -0.06 mag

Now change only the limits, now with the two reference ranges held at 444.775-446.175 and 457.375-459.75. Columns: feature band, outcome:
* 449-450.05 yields -0.13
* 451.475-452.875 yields 0.02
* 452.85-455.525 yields 0.02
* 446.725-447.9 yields -0.08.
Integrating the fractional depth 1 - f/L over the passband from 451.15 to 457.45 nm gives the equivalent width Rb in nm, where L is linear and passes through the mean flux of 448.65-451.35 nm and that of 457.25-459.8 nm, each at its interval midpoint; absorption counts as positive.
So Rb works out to 0.36 nm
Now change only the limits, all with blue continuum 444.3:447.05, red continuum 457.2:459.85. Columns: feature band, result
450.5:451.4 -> -0.12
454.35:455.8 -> 0.02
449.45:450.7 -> -0.17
